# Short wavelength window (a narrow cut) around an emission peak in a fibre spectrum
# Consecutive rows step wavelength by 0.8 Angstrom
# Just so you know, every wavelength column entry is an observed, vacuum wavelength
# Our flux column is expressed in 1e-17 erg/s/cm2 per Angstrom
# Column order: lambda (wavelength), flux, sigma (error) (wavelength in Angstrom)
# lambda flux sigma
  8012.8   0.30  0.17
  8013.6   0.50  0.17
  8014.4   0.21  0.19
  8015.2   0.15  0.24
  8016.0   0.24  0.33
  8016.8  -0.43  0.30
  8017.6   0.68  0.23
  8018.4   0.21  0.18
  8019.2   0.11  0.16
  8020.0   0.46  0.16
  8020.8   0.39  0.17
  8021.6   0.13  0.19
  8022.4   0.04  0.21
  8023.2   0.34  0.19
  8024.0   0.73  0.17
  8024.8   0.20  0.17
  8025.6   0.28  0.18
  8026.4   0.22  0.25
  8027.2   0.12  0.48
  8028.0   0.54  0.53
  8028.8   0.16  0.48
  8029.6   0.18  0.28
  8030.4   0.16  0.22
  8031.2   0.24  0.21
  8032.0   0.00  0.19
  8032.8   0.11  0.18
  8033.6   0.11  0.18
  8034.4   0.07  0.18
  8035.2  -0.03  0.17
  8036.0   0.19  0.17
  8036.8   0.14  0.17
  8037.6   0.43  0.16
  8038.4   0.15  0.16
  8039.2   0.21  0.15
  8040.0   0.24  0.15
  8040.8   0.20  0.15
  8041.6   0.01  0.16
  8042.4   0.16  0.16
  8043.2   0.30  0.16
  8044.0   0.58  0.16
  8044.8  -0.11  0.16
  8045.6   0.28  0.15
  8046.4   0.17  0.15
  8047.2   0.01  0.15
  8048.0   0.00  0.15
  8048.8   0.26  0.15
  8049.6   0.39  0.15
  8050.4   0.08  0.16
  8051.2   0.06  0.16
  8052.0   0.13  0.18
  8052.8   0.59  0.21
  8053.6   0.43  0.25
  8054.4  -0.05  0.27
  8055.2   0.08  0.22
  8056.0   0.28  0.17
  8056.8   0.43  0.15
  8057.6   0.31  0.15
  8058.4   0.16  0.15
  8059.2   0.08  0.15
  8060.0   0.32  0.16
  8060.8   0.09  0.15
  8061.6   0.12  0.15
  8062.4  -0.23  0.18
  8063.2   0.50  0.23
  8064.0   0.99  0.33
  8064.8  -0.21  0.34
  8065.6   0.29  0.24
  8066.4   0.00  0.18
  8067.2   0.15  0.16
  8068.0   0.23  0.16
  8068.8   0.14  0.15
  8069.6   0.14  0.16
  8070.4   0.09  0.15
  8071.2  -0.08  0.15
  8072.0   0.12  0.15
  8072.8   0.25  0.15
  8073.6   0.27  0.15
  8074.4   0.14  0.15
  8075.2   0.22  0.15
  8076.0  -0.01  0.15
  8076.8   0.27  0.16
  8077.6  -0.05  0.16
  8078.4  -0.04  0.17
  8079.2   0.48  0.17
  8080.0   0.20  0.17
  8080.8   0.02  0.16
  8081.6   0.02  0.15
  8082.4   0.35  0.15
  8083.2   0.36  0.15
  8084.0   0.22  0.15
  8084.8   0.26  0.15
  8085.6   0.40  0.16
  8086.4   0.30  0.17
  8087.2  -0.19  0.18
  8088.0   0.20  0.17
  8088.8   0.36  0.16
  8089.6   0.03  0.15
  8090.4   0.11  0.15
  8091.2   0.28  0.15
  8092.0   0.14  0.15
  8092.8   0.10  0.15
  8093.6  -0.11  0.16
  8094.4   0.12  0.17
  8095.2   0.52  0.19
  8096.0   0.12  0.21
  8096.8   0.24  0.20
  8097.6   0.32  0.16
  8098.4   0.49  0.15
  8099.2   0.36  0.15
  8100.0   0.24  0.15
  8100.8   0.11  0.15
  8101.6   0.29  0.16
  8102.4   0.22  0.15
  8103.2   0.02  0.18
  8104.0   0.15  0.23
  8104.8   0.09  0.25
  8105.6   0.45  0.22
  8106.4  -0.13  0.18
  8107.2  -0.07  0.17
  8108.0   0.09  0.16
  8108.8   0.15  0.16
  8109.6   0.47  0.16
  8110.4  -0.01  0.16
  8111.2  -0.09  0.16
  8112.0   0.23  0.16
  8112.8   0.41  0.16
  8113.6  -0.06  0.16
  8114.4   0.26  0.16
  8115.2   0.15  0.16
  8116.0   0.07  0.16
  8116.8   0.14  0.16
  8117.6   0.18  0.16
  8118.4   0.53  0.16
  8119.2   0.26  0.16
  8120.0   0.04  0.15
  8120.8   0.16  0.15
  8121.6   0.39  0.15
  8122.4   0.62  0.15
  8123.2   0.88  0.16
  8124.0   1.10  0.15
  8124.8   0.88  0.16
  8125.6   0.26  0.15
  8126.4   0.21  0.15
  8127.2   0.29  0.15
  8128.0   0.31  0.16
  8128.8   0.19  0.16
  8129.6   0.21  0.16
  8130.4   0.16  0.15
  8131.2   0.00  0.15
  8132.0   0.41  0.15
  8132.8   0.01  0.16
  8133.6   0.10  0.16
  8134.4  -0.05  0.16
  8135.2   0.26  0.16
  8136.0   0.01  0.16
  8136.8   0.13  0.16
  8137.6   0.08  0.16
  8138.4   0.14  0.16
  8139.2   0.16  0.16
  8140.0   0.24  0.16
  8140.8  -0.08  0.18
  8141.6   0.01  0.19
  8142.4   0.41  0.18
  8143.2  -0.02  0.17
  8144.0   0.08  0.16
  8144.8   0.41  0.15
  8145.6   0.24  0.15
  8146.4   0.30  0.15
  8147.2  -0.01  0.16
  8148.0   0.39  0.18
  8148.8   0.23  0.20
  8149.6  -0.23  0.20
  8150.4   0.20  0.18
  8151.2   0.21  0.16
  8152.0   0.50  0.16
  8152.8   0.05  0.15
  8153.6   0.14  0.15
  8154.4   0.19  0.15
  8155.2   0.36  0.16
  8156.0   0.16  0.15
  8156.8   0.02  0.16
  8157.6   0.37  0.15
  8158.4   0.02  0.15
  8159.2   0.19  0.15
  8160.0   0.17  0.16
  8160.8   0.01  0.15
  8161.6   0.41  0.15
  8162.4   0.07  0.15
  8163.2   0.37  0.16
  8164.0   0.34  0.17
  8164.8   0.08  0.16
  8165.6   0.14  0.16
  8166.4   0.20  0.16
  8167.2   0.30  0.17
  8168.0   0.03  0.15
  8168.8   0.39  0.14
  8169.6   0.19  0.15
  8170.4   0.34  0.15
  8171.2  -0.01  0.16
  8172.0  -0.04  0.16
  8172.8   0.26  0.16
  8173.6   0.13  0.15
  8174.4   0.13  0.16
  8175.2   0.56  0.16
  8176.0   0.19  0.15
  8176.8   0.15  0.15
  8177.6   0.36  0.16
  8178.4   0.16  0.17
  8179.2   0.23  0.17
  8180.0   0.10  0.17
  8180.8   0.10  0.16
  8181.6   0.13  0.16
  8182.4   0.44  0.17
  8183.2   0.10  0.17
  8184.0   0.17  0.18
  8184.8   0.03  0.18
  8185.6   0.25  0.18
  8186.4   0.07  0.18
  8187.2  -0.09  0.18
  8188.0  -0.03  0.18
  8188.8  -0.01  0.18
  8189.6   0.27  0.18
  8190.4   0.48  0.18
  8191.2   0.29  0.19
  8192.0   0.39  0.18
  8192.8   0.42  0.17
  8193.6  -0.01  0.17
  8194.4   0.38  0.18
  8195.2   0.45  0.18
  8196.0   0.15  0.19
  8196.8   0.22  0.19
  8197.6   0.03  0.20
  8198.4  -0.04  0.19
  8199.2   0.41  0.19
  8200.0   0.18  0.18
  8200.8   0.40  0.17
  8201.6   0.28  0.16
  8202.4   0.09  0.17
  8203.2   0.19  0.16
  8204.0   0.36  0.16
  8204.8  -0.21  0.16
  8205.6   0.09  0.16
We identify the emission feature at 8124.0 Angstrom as Hbeta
